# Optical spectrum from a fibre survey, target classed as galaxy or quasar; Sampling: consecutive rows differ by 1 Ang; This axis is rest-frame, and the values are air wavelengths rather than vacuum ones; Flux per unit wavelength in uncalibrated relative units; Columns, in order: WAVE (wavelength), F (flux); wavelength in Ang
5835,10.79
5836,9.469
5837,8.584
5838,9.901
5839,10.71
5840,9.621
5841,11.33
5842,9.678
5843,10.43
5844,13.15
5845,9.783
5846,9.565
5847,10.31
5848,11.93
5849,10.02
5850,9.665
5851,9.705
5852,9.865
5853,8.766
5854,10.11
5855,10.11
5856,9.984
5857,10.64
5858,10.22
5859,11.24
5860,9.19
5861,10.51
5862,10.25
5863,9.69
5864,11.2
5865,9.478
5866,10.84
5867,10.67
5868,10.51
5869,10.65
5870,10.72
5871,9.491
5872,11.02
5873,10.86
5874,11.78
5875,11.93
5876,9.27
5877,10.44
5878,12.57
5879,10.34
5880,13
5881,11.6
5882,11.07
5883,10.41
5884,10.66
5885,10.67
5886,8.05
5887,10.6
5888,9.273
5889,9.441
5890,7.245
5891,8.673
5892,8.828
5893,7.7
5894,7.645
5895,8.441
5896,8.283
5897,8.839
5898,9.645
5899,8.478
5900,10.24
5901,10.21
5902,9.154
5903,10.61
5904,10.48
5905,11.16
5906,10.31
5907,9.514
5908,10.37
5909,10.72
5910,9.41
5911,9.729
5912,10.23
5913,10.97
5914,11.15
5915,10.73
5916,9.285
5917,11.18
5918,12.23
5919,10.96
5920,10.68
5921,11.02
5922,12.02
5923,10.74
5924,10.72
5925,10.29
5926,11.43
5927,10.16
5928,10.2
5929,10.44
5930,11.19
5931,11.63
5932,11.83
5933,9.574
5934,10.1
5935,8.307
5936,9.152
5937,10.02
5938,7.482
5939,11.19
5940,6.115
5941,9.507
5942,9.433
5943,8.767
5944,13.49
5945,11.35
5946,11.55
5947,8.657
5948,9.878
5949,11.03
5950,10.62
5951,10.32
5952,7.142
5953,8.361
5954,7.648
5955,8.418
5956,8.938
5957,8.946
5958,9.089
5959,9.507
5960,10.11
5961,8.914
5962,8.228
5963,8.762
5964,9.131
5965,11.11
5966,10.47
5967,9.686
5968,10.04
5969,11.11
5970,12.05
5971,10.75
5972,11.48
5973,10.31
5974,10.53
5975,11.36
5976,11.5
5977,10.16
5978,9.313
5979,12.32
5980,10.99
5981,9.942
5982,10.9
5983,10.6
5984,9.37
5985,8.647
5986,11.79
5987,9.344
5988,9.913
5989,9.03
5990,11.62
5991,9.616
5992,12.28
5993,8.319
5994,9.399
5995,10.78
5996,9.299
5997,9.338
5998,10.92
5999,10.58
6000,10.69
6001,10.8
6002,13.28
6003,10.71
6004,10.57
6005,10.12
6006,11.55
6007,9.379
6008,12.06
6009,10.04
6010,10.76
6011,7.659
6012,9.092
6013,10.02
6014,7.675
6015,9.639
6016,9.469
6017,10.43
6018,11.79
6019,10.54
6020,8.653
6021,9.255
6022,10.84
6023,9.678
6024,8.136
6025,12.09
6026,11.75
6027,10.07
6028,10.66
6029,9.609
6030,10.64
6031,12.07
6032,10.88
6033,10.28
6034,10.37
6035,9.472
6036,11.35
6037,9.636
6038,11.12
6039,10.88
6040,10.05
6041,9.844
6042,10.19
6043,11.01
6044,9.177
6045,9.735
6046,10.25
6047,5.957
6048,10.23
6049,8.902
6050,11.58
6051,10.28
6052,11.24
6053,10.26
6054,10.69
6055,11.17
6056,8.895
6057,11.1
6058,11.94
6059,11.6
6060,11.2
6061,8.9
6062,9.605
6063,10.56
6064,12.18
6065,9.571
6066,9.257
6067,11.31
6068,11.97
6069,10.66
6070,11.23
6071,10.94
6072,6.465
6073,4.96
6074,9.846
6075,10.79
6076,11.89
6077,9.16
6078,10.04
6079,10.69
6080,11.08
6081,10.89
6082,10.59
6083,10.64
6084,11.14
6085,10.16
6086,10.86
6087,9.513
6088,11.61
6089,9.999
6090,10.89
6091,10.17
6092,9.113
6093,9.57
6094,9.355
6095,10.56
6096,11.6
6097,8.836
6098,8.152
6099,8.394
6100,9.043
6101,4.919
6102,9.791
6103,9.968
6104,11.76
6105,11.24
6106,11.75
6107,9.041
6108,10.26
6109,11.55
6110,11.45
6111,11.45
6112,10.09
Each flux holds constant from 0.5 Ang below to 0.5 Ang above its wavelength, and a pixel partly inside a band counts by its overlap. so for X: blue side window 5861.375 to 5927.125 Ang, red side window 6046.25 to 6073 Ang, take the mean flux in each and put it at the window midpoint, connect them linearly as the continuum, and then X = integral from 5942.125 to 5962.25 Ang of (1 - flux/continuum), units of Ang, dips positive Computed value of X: 1.3 Ang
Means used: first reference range 10.2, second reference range 10.2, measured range 9.56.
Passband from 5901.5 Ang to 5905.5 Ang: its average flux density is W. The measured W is 10.4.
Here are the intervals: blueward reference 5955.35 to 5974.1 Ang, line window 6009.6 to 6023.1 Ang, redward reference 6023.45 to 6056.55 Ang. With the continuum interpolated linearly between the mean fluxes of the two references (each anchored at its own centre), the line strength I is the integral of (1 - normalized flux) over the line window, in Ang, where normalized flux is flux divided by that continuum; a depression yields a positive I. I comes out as 0.6 Ang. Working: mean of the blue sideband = 9.93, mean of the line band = 9.67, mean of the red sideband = 10.3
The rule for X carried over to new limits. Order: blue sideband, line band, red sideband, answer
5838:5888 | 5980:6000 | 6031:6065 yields 0.5 Ang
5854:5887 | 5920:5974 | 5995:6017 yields 2.0 Ang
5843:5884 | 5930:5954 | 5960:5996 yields 1.3 Ang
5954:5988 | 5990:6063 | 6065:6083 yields -1.2 Ang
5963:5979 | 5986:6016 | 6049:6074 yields 0.9 Ang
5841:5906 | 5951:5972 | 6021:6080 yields 1.4 Ang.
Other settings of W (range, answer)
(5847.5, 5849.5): 11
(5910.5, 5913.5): 10.3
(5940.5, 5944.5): 10.3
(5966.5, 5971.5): 10.7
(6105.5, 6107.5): 10.4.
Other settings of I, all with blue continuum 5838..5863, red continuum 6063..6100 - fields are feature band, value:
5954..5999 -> 0.4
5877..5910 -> 1.3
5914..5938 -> -0.8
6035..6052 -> 0.2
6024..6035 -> -0.6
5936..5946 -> 0.4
